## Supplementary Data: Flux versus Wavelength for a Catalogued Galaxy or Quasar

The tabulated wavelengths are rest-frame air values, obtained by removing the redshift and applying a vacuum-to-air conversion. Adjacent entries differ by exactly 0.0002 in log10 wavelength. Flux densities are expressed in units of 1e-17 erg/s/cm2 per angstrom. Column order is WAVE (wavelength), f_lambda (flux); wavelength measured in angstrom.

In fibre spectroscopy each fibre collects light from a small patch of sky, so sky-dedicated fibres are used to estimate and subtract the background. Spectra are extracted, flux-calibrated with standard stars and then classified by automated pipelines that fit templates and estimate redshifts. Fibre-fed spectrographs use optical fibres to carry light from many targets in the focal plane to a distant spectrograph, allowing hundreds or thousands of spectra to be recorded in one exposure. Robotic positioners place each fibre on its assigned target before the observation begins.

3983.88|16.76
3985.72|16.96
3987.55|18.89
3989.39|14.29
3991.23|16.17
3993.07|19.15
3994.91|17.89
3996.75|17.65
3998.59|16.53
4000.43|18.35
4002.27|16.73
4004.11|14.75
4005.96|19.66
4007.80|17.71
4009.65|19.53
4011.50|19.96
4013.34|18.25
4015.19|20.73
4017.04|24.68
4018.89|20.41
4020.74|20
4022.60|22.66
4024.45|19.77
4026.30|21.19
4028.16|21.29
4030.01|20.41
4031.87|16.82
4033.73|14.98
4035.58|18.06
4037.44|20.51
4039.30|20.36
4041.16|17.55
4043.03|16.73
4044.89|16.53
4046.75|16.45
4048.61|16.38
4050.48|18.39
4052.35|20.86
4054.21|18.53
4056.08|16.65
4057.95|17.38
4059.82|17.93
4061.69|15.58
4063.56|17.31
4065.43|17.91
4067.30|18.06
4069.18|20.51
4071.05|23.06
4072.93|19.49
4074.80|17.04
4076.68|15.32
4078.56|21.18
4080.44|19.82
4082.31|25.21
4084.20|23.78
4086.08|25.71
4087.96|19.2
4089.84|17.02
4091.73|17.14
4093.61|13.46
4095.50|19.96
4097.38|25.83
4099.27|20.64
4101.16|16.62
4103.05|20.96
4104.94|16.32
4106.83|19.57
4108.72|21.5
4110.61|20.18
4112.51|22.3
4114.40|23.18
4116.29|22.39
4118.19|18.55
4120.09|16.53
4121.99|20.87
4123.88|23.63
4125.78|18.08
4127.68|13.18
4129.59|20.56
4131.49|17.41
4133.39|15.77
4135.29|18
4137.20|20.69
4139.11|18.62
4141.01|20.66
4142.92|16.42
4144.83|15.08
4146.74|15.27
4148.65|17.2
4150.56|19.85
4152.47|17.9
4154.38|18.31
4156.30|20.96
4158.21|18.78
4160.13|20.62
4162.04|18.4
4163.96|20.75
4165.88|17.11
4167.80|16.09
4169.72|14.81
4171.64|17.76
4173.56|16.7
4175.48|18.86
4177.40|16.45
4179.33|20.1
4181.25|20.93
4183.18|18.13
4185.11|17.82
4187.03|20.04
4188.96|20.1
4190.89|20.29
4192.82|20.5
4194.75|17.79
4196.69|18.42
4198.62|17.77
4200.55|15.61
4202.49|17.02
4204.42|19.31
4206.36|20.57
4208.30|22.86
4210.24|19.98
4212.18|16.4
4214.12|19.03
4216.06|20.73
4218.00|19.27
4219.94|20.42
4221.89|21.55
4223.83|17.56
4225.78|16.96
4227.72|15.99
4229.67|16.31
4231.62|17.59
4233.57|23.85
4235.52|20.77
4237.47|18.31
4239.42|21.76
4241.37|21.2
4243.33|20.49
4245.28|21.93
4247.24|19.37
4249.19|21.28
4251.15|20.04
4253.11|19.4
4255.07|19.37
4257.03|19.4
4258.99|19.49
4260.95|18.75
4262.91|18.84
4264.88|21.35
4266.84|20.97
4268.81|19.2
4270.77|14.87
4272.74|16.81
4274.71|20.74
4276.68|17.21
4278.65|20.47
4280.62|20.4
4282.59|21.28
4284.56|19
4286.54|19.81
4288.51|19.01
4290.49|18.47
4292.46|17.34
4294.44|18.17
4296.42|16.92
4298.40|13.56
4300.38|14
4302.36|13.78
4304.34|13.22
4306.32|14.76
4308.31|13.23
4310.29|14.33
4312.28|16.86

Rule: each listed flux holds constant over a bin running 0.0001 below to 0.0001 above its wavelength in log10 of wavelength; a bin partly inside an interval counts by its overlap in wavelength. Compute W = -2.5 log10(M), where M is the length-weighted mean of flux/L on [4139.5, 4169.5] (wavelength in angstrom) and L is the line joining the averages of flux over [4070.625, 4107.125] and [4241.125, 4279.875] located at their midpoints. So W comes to 0.090 mag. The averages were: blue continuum 19.8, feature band 18.2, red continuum 19.5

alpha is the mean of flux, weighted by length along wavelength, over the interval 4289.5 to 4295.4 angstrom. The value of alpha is 18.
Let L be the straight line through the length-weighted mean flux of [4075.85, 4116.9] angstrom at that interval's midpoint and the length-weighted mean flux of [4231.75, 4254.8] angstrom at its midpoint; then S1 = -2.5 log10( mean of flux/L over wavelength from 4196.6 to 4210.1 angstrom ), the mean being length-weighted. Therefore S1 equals 0.09 mag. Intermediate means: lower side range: 20.3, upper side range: 20.6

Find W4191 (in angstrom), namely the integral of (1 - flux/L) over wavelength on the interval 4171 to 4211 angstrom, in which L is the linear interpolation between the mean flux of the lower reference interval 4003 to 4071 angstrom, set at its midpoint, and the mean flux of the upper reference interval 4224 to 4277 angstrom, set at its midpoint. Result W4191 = 0.6 angstrom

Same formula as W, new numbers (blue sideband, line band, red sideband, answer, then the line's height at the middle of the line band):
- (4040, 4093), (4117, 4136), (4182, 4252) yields 0.04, 19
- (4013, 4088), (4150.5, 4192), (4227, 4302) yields 0.03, 19.2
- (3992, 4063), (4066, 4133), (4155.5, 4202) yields -0.07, 18.6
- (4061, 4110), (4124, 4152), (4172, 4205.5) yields 0.07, 19.1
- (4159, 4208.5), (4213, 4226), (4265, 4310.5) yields -0.07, 18.2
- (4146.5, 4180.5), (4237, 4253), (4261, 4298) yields -0.11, 18.6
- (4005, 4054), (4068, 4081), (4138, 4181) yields -0.04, 18.8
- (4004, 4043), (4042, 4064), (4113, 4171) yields 0.11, 19.3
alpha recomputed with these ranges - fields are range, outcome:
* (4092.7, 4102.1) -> 19.3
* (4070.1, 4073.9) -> 21.3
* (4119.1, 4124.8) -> 20.3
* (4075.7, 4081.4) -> 18.8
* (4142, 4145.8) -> 15.7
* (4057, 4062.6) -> 17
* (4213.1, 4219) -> 19.7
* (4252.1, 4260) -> 19.4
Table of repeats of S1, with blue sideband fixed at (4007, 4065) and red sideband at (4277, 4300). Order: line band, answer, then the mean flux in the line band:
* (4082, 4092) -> -0.142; 21.4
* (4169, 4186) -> 0.035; 18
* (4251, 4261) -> -0.054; 19.4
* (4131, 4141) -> 0.016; 18.4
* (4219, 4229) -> 0.006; 18.4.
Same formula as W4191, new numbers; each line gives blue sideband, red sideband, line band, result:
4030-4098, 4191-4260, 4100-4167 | 0.5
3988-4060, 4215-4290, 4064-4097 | -1.7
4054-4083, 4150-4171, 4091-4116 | -1.7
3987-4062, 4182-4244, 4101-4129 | -1.3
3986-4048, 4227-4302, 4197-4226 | -0.2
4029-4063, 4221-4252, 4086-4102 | -0.8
